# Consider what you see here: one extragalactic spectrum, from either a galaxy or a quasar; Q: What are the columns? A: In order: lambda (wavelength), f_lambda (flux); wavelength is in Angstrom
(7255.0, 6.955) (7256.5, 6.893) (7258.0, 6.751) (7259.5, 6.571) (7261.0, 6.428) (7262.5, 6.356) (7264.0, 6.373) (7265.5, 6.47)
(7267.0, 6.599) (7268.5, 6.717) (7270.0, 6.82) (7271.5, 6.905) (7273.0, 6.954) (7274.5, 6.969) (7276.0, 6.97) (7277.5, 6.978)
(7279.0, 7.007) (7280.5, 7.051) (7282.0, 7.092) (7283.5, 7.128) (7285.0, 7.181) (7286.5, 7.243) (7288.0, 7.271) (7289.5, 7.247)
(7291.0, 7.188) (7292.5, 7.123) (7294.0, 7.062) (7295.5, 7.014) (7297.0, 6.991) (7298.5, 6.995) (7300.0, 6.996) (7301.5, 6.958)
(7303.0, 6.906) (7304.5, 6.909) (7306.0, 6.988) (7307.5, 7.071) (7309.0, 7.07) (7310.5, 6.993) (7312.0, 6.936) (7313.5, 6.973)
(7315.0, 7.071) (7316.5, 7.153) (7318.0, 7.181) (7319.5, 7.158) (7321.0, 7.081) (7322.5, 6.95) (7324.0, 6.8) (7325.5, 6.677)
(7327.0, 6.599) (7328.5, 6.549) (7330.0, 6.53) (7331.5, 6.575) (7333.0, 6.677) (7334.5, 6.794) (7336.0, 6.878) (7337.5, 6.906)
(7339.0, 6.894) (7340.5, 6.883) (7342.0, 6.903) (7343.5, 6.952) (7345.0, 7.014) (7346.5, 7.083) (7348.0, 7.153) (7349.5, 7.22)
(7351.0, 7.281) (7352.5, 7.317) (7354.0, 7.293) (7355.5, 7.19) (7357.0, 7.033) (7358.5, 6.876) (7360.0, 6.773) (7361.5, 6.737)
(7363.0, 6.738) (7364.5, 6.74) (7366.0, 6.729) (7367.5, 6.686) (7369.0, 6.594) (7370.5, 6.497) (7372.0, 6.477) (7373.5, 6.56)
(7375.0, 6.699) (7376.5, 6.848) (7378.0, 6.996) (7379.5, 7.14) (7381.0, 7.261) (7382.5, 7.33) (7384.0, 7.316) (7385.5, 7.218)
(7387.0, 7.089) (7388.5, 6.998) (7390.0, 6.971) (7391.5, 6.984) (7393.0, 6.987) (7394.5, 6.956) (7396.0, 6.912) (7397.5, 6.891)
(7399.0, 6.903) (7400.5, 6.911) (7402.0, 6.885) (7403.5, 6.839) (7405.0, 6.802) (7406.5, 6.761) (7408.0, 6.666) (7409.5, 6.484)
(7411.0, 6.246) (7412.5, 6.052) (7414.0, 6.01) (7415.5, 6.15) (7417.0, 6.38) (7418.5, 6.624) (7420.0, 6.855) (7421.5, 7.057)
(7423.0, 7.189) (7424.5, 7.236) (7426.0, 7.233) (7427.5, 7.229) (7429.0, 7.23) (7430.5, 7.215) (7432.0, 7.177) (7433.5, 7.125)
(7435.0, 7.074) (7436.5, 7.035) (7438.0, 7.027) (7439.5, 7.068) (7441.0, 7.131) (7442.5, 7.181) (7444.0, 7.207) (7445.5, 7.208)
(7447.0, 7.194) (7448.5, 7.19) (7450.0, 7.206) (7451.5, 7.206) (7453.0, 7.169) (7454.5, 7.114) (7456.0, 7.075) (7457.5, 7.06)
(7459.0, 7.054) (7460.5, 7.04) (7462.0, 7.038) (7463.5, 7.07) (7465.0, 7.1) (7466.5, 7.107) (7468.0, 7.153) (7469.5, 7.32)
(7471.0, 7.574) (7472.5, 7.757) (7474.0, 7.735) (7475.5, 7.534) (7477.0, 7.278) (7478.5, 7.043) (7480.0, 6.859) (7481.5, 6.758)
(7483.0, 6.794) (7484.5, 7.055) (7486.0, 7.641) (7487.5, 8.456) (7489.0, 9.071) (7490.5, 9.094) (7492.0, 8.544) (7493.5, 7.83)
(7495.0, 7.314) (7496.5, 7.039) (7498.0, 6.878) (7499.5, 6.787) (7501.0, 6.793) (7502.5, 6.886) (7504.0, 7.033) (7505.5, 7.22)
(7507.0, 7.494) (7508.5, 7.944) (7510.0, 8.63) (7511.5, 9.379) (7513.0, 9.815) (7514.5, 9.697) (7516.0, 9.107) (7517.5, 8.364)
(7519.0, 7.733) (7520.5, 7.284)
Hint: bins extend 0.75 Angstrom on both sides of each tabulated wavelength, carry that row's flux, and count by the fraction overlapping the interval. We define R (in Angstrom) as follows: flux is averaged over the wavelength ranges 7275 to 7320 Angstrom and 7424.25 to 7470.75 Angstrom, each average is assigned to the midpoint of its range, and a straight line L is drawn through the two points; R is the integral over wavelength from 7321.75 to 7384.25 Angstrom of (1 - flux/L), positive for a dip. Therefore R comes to 1.88 Angstrom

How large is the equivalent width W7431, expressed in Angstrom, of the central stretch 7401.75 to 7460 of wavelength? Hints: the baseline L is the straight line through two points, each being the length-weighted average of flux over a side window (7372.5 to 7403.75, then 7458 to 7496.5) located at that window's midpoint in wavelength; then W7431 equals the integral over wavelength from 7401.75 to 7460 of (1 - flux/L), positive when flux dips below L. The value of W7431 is 2.3 Angstrom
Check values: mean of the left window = 6.98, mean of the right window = 7.48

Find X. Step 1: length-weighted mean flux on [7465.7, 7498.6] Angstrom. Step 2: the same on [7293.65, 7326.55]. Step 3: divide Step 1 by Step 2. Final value 1.08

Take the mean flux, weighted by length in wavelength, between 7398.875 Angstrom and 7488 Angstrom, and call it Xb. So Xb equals 7.04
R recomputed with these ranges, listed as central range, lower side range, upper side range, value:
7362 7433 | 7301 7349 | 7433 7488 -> 2.2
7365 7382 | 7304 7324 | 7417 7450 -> 0.7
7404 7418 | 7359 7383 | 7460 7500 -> 1.2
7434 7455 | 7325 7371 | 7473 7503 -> 0.4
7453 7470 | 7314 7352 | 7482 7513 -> 1.0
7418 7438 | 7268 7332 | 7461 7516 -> 0.9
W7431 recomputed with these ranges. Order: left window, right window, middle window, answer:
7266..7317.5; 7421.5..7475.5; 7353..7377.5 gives 1.1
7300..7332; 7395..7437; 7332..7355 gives -0.4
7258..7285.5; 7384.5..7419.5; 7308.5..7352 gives -1.0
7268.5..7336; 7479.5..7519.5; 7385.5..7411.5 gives 1.9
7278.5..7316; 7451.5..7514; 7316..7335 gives 0.8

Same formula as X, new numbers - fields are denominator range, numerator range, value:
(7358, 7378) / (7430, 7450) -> 1.07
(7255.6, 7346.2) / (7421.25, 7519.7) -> 1.08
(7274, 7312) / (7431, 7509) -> 1.03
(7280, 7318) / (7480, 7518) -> 1.12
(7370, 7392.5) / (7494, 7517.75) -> 1.13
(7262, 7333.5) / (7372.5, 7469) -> 1.01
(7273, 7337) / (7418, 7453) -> 1.02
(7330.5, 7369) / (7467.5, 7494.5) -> 1.10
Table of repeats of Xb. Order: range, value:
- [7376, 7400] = 7.05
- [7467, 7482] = 7.31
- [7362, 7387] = 6.87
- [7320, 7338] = 6.75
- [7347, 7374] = 6.89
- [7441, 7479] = 7.22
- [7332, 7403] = 6.94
